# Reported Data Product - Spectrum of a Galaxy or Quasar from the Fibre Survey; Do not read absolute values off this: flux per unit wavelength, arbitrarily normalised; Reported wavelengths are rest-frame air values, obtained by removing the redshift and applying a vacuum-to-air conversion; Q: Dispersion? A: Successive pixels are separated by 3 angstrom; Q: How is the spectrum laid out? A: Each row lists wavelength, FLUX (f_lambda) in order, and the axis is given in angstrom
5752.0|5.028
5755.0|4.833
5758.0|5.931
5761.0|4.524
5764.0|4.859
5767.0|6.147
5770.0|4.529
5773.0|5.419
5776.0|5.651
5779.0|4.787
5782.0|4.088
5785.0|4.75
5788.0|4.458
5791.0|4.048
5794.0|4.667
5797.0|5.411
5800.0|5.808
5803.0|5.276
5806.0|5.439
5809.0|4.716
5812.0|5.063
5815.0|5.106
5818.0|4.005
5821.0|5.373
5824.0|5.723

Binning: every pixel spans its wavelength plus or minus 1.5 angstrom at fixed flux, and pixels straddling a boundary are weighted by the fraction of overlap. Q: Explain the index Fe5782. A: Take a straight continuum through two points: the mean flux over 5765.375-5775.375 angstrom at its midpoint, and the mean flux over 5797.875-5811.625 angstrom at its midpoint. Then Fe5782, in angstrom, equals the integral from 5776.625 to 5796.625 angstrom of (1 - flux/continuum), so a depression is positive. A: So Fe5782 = 2.9 angstrom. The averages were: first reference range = 5.38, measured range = 4.57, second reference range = 5.29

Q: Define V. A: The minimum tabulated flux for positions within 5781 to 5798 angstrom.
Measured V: 4.048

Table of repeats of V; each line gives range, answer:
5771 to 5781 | 4.787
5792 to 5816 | 4.667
